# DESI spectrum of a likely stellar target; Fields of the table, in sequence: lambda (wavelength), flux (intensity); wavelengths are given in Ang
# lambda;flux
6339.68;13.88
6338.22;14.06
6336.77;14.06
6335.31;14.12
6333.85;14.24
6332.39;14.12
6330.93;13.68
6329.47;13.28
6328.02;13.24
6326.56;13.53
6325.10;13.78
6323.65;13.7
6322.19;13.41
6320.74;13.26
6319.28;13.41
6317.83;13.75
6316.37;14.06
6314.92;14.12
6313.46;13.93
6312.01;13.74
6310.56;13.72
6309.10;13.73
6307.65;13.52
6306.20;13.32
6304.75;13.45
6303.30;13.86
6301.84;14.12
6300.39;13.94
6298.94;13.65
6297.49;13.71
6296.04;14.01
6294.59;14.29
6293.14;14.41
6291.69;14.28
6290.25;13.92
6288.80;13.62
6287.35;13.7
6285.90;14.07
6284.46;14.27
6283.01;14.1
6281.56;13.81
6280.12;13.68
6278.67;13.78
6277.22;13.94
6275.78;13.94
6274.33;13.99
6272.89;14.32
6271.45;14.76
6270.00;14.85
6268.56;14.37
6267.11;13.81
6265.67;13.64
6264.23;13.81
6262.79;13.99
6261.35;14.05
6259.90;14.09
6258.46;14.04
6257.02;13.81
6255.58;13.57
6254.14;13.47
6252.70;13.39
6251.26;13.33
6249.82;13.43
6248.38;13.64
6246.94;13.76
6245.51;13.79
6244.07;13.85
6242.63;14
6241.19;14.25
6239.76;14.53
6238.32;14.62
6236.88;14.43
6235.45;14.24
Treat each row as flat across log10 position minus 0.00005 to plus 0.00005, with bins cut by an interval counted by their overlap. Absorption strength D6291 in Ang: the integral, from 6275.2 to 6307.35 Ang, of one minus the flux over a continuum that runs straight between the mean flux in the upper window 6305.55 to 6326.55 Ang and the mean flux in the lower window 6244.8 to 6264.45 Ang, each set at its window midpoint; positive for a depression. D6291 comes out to -0.5 Ang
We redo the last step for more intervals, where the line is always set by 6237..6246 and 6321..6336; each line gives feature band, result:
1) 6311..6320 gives 0.0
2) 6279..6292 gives 0.0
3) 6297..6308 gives 0.1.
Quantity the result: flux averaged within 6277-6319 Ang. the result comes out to 13.9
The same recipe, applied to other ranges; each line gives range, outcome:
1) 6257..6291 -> 14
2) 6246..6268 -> 13.7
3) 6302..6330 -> 13.6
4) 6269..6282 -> 14.1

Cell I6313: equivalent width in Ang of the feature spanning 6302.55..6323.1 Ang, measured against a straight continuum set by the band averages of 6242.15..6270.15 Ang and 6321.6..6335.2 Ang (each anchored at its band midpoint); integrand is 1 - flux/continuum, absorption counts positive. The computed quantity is 0.07 Ang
